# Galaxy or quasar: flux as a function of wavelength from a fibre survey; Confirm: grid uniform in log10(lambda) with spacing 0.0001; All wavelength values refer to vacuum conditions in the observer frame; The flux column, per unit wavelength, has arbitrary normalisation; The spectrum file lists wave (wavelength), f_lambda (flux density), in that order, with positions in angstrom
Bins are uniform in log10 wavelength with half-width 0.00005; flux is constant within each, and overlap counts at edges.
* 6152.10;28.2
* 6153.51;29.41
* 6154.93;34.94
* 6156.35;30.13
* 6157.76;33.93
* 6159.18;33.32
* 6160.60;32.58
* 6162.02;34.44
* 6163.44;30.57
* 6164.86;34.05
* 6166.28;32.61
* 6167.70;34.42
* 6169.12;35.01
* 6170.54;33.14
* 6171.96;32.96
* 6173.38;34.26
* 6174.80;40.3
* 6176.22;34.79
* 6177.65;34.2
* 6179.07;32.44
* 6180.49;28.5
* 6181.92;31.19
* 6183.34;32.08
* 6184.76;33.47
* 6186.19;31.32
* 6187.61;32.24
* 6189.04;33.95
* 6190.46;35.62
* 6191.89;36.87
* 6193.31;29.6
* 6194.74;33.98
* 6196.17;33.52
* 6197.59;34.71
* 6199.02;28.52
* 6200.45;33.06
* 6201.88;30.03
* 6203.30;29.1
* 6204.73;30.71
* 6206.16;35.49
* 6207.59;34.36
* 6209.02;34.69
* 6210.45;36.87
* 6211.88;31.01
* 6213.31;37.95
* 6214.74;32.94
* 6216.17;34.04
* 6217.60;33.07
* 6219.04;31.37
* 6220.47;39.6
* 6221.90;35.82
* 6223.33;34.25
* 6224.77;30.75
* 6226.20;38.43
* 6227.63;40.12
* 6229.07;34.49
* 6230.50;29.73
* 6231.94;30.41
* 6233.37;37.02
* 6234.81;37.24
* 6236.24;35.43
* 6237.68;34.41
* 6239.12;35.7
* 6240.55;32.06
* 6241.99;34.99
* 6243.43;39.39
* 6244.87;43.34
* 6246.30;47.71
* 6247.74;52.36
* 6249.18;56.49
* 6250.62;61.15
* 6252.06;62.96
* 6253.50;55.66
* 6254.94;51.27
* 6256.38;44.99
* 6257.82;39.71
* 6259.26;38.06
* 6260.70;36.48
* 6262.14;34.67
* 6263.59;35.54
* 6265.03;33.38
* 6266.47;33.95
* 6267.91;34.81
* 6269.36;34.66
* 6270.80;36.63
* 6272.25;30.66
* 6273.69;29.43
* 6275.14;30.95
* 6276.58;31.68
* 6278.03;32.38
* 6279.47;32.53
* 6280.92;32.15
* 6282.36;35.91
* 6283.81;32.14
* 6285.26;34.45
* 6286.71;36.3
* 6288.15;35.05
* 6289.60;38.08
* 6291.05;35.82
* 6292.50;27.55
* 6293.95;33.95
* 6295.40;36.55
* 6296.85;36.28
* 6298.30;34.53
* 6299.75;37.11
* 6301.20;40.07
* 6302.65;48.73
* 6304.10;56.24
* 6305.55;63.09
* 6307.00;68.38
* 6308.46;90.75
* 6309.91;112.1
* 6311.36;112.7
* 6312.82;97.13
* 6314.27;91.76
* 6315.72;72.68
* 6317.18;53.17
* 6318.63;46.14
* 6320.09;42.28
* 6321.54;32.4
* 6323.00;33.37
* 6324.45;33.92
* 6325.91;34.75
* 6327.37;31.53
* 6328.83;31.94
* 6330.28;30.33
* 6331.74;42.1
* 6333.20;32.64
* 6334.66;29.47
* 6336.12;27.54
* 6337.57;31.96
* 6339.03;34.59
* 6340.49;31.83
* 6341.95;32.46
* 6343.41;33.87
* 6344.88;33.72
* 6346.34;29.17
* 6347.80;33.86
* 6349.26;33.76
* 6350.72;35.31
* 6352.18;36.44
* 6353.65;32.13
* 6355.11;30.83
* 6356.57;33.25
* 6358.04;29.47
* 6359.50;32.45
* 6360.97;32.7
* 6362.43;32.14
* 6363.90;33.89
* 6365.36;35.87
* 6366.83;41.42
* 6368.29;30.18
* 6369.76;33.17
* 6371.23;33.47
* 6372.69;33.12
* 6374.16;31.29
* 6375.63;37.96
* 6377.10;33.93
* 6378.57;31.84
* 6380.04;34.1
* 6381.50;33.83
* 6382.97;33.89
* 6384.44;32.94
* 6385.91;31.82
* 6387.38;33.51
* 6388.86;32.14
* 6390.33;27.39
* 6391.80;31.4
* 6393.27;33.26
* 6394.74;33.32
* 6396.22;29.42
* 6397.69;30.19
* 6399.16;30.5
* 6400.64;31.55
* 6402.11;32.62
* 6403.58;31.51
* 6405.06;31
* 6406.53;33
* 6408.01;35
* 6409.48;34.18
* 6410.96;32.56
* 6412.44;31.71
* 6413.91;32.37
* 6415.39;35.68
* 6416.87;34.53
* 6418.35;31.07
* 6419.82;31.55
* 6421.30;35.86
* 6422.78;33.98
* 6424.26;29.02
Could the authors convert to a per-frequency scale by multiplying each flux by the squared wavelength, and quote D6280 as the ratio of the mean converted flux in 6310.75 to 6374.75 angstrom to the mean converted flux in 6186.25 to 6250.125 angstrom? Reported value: 1.15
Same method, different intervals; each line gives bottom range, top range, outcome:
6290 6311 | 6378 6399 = 0.63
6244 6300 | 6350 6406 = 0.88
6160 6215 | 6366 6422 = 1.05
